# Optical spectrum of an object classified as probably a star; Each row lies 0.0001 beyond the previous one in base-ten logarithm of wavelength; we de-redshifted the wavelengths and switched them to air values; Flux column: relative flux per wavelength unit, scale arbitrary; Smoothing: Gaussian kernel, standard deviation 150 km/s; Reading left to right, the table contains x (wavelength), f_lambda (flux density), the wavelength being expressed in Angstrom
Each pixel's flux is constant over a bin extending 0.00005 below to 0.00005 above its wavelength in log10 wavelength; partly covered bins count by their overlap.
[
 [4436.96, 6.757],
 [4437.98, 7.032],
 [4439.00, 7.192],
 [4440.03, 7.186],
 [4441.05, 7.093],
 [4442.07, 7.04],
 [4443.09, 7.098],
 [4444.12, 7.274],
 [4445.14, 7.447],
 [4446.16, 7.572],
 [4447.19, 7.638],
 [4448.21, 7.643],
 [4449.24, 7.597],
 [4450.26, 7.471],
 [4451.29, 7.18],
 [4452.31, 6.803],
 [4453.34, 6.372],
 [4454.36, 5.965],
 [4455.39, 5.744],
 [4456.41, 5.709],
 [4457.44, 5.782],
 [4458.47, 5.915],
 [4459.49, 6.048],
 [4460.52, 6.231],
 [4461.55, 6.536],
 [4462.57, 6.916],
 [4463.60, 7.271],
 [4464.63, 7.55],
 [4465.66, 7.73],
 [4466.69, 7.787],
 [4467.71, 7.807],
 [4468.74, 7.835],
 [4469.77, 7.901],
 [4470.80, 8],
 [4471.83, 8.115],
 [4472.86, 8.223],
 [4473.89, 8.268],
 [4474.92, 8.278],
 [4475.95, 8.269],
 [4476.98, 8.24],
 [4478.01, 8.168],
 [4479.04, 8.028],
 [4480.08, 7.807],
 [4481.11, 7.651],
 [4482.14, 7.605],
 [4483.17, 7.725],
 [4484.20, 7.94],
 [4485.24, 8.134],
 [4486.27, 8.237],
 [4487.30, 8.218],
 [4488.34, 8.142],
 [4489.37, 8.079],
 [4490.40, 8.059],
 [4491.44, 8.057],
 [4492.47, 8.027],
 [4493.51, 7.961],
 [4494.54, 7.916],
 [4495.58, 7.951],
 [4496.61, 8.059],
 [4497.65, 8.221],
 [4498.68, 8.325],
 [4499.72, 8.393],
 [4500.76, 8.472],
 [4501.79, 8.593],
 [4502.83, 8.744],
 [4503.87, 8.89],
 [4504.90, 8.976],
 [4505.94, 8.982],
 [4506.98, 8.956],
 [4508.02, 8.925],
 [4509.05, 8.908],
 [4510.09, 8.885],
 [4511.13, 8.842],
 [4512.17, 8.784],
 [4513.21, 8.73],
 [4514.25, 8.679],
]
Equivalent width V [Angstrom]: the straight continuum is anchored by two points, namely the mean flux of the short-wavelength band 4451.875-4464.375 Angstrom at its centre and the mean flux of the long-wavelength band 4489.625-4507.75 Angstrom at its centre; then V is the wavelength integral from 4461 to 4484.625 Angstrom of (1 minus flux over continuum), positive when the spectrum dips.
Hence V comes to -2.5 Angstrom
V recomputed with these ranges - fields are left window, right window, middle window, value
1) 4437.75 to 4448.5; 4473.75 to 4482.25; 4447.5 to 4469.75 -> 2.2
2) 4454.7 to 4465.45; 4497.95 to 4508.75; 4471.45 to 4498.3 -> -1.2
